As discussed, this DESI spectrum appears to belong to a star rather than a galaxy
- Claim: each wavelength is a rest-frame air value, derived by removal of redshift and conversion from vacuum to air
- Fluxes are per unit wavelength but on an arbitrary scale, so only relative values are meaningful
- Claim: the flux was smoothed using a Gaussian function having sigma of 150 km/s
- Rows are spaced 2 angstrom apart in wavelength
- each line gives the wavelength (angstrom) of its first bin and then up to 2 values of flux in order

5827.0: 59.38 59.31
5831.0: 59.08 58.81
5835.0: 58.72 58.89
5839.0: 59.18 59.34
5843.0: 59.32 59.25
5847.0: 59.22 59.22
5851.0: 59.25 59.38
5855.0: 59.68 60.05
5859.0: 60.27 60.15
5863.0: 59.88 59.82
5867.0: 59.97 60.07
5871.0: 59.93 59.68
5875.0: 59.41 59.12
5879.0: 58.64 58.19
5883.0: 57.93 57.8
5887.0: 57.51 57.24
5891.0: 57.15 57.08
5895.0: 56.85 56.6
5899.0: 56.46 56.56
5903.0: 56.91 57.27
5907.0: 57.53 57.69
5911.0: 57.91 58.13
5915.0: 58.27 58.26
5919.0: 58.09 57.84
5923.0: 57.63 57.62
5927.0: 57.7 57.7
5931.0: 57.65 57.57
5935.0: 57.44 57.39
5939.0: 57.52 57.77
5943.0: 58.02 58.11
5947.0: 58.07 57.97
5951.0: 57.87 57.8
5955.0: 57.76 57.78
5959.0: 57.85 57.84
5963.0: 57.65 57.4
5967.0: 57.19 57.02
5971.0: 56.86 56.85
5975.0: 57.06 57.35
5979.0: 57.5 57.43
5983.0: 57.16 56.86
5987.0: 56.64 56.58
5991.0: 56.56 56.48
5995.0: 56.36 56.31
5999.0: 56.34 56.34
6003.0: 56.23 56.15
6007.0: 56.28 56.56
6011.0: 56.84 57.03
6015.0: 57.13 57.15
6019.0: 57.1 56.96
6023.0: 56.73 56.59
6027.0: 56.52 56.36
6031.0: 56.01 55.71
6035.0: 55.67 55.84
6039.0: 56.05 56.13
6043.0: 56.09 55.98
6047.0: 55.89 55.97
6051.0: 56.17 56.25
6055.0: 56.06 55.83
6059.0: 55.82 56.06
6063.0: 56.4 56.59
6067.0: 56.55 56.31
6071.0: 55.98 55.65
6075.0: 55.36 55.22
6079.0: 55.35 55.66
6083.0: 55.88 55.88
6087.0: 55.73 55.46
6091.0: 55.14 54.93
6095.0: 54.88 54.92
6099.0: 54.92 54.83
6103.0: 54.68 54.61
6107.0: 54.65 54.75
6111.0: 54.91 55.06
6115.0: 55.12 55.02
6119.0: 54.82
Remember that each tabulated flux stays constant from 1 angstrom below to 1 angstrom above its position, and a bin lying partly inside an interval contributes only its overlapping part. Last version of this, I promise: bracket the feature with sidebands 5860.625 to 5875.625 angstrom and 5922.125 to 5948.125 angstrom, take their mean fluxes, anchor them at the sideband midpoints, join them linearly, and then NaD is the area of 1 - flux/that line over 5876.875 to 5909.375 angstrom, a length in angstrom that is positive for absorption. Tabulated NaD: 0.9 angstrom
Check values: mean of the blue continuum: 59.9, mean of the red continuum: 57.7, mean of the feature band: 57.4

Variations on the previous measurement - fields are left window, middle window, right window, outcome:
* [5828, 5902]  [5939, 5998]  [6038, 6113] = -0.1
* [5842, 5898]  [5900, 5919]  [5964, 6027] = 0.2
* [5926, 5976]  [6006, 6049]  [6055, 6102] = 0.0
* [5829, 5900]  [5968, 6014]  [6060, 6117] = 0.1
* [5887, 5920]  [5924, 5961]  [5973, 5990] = -0.3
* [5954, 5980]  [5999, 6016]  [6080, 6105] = 0.0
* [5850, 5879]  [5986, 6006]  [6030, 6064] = 0.2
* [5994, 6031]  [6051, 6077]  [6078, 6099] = -0.1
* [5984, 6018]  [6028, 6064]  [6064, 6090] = 0.1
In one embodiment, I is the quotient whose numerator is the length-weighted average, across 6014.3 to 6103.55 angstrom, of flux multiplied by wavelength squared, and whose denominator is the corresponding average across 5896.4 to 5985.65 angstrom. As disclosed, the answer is 1.01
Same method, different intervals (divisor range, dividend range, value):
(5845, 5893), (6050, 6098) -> 1.01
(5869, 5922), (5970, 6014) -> 1.01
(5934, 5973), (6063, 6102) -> 1.01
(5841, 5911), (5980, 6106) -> 1.01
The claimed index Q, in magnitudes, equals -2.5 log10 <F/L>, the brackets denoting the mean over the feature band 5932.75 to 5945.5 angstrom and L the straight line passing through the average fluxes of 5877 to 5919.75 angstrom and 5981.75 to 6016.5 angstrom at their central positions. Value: -0.010 mag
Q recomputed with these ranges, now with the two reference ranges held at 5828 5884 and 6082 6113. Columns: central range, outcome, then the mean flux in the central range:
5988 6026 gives 0.00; 56.6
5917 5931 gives 0.01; 57.8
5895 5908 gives 0.03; 56.9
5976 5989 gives 0.00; 57.1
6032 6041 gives 0.01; 55.9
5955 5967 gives 0.00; 57.7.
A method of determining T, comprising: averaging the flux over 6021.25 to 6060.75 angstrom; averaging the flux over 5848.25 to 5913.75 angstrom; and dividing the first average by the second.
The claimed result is 0.96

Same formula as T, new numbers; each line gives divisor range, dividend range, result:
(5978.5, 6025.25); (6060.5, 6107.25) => 0.98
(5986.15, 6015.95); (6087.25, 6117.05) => 0.97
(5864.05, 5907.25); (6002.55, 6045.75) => 0.97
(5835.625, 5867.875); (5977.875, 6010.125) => 0.95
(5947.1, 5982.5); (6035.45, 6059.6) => 0.97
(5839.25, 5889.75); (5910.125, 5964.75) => 0.98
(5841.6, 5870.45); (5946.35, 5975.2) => 0.96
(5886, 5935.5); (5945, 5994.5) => 1.00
